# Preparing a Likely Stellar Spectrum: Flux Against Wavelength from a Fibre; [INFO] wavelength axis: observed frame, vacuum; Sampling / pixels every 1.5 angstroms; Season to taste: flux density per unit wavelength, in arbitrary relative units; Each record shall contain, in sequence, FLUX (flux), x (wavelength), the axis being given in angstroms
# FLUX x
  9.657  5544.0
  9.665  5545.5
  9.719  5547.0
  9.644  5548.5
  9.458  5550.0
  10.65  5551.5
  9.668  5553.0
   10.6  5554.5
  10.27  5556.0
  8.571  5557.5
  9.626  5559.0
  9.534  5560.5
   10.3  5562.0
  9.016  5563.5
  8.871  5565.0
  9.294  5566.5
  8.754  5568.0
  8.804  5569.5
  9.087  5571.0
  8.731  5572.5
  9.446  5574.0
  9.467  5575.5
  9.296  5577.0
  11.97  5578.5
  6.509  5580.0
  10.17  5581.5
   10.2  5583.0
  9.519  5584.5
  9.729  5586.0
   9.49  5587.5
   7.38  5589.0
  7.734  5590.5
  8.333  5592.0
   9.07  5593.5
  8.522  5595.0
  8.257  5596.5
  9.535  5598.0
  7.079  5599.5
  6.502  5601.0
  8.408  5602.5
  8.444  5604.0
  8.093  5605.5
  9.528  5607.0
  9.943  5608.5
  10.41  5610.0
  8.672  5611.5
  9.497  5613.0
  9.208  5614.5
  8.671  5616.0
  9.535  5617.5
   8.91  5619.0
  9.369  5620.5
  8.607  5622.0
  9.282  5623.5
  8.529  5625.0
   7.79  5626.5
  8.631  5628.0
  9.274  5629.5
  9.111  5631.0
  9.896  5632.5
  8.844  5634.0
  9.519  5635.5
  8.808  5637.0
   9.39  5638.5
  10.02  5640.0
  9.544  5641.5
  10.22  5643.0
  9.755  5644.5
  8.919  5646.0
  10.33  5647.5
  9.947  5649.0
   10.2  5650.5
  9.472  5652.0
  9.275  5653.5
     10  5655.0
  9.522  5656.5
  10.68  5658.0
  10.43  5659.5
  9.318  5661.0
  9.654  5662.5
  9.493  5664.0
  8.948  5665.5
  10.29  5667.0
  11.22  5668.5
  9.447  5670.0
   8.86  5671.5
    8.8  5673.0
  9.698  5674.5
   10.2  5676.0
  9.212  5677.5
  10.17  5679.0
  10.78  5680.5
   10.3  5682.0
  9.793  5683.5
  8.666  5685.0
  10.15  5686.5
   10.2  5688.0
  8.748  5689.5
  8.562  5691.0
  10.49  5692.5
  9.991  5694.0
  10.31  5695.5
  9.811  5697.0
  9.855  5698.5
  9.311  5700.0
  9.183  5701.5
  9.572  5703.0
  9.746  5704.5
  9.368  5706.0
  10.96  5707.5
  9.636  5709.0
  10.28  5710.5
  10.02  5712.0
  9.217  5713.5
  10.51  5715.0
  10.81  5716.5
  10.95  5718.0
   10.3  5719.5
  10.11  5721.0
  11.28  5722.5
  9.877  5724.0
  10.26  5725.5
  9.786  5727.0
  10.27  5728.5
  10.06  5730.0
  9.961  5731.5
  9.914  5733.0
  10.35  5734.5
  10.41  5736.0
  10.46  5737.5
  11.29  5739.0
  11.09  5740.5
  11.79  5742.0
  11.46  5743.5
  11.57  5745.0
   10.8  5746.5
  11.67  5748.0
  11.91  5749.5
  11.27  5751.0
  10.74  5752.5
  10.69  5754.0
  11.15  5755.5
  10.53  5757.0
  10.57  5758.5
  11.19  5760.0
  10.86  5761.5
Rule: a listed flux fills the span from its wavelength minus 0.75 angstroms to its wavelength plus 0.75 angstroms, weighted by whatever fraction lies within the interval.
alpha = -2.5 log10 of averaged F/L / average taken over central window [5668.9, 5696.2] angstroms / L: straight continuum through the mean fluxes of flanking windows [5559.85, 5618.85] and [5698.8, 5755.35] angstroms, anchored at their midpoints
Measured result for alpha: 0.03 mag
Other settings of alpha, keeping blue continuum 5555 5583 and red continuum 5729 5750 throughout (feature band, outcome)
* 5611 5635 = 0.10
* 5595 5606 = 0.19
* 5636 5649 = 0.04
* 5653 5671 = 0.04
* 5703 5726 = 0.05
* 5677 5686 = 0.06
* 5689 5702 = 0.10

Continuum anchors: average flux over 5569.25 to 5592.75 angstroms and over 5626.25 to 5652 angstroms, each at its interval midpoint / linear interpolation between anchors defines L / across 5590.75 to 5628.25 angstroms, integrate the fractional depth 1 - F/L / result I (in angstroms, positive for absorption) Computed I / 2.2 angstroms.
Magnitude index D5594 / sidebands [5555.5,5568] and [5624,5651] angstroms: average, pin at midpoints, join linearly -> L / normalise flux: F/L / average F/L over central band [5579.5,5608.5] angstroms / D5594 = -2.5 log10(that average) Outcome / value 0.09 mag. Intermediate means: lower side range 9.38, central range 8.61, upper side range 9.37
